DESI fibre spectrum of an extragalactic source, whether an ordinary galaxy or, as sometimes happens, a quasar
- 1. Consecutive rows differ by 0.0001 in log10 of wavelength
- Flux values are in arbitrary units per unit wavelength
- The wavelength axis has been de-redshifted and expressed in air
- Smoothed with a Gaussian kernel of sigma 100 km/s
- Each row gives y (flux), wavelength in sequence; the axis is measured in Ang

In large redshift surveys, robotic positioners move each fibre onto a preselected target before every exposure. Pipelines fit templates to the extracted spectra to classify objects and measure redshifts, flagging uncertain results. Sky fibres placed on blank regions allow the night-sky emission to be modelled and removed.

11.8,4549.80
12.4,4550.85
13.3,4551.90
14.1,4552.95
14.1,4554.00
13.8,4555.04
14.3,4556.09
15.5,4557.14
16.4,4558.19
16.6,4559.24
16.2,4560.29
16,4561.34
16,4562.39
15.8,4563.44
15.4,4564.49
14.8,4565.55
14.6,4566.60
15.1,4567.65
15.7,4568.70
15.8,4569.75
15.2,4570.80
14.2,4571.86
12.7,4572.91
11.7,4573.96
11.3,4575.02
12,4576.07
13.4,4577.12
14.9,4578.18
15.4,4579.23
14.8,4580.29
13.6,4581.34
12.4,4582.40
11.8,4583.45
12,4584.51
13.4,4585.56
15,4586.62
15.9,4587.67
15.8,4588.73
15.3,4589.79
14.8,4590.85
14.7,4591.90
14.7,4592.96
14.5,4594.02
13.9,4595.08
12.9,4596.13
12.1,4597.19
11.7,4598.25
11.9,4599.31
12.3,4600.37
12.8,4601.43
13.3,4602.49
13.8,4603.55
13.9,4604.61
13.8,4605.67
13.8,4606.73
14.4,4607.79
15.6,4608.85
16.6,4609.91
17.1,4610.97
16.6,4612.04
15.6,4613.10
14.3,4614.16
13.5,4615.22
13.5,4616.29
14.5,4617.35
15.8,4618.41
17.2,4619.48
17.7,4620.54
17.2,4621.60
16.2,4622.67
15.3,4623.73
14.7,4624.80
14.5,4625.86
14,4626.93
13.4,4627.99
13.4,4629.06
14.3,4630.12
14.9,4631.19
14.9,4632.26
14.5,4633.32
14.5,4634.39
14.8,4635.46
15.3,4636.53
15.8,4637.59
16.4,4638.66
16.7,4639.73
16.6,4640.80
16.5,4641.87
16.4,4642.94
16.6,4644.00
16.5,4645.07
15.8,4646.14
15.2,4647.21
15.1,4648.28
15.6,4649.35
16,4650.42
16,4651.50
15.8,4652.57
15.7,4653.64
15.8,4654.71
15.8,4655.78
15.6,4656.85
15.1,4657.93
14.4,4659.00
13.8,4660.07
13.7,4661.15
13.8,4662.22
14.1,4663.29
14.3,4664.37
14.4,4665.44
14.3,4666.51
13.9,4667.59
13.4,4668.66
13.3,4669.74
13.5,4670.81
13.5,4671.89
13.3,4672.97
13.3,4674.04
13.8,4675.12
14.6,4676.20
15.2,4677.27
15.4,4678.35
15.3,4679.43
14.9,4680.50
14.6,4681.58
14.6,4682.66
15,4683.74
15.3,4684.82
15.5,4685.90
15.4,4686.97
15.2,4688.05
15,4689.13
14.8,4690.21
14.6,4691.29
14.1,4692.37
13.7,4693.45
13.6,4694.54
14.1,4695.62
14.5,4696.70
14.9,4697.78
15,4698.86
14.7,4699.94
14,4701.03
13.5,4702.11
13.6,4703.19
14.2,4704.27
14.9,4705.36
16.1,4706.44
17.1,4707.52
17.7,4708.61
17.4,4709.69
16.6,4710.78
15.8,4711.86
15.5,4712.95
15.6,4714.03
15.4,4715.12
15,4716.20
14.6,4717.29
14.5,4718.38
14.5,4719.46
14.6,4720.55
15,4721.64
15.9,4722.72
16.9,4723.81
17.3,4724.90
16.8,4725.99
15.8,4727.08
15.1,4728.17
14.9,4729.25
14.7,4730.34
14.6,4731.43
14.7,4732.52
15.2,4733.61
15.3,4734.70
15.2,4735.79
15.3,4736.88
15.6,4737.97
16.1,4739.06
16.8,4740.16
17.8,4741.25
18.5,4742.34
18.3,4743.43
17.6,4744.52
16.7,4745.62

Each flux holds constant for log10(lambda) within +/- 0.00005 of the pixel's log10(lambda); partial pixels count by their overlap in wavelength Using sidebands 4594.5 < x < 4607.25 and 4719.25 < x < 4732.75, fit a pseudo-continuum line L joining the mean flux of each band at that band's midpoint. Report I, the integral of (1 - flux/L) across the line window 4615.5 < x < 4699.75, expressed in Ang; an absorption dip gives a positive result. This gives -4.9 Ang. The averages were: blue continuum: 13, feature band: 14.9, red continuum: 15.5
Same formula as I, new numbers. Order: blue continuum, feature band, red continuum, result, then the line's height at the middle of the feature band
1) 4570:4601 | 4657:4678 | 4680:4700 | 0.65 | 14.5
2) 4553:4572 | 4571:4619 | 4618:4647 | 4.50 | 15.4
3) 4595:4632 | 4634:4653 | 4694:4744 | -1.42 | 14.8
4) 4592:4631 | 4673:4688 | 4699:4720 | 0.25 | 15.1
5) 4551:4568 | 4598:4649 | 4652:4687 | -0.85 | 14.8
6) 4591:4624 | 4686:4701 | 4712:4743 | 0.72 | 15.3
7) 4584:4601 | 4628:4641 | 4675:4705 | -0.84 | 14.2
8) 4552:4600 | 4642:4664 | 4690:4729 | -0.82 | 14.8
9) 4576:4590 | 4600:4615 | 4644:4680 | -0.35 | 14.2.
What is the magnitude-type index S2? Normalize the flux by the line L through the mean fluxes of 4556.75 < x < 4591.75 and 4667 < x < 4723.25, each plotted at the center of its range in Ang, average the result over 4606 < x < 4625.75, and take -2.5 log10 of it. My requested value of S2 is -0.06 mag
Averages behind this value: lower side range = 14.5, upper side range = 14.8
